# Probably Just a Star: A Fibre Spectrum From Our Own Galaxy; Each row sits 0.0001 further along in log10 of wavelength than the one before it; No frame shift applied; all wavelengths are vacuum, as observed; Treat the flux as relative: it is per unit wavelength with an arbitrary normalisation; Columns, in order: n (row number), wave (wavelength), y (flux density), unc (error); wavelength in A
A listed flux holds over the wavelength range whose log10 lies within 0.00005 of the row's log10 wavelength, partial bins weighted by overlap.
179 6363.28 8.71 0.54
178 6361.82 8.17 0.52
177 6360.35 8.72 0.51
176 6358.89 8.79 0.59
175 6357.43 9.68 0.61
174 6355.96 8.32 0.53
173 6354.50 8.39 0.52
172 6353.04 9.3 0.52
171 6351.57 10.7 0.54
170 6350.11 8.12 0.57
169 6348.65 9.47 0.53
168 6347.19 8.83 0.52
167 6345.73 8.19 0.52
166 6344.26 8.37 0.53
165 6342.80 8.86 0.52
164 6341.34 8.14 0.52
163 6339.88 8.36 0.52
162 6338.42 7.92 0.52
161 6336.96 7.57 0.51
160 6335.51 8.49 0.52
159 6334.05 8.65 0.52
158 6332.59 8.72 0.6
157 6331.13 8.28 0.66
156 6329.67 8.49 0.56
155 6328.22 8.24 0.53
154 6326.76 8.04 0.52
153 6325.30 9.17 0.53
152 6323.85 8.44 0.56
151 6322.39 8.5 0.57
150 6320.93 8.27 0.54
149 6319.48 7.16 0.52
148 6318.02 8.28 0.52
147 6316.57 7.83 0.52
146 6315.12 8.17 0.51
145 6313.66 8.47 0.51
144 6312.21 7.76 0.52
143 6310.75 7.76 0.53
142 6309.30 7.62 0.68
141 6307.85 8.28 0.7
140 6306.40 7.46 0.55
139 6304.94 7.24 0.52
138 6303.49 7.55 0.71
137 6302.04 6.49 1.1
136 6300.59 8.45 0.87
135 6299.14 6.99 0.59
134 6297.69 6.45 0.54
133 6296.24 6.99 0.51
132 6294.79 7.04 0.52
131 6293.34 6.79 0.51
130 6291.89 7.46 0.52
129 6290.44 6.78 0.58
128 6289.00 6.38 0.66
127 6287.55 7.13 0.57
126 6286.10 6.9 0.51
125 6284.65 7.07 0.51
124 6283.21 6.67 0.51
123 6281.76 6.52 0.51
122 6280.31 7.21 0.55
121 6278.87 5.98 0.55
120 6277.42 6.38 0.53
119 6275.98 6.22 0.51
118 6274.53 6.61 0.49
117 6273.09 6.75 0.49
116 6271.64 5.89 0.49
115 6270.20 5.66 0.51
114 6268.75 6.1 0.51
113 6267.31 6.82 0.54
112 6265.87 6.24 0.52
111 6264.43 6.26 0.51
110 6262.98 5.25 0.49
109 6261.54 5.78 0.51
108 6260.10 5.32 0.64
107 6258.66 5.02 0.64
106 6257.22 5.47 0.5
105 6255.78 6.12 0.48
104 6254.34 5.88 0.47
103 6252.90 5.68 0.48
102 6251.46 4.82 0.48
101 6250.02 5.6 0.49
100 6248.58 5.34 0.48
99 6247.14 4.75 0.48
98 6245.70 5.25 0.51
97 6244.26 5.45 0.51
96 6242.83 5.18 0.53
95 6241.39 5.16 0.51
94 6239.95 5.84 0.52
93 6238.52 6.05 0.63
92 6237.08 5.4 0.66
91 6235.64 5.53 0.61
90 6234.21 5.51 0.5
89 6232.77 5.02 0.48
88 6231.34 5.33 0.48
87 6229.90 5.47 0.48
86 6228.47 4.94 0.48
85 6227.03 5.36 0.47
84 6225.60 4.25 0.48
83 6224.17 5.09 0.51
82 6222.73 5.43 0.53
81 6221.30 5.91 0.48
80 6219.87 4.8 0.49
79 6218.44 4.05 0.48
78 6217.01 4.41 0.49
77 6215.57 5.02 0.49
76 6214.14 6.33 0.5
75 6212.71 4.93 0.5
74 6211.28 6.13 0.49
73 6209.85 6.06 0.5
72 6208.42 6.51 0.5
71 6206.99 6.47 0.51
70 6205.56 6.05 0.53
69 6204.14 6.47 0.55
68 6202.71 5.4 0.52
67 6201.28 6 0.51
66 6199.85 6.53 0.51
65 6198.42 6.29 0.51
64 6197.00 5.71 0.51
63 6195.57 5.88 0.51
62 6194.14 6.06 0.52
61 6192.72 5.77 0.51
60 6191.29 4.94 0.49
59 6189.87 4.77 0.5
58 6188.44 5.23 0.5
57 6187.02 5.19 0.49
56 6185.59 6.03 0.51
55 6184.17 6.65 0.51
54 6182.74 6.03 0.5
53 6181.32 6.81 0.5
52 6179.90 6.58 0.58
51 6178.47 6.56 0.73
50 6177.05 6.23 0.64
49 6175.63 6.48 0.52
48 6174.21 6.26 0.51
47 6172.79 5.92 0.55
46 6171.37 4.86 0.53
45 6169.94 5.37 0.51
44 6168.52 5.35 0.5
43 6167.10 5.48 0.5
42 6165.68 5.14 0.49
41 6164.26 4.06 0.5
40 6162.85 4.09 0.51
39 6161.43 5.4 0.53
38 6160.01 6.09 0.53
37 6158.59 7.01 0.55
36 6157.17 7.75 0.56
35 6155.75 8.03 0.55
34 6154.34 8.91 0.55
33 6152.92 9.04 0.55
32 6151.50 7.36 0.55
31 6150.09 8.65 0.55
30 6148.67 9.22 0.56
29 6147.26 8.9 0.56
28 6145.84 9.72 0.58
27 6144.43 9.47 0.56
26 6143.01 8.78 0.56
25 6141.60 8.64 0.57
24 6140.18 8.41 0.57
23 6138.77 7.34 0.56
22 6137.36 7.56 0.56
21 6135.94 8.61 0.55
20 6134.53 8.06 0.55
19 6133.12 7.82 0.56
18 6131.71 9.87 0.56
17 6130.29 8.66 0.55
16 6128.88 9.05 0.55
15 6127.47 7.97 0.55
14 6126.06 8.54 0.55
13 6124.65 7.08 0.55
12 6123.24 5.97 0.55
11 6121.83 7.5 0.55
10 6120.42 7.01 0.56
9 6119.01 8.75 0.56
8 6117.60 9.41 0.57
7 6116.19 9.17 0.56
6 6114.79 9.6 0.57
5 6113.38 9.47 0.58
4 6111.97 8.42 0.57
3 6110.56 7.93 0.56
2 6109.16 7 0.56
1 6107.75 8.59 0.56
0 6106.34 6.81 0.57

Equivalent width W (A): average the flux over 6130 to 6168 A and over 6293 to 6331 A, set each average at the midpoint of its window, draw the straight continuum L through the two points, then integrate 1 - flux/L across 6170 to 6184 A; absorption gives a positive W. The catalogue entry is 2.8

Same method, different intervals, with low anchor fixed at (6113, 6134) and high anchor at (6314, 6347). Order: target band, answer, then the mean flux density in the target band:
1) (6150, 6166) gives 3.06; 6.76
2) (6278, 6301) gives 3.89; 6.9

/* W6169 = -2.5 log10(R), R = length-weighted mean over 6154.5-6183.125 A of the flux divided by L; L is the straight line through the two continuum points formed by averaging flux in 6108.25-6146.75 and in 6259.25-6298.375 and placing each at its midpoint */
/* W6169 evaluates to 0.29 mag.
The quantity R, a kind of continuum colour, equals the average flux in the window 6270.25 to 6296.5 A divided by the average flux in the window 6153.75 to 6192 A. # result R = 1.12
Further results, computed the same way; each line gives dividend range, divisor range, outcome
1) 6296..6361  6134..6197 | 1.22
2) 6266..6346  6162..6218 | 1.30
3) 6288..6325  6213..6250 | 1.44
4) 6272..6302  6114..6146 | 0.81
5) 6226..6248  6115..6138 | 0.65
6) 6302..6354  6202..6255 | 1.53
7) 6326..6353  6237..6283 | 1.47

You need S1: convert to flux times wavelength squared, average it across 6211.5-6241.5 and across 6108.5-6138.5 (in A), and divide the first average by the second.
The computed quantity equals 0.66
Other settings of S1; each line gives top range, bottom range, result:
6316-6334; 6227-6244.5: 1.58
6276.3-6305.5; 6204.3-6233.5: 1.31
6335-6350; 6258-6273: 1.47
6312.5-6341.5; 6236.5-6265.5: 1.54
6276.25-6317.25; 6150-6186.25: 1.18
